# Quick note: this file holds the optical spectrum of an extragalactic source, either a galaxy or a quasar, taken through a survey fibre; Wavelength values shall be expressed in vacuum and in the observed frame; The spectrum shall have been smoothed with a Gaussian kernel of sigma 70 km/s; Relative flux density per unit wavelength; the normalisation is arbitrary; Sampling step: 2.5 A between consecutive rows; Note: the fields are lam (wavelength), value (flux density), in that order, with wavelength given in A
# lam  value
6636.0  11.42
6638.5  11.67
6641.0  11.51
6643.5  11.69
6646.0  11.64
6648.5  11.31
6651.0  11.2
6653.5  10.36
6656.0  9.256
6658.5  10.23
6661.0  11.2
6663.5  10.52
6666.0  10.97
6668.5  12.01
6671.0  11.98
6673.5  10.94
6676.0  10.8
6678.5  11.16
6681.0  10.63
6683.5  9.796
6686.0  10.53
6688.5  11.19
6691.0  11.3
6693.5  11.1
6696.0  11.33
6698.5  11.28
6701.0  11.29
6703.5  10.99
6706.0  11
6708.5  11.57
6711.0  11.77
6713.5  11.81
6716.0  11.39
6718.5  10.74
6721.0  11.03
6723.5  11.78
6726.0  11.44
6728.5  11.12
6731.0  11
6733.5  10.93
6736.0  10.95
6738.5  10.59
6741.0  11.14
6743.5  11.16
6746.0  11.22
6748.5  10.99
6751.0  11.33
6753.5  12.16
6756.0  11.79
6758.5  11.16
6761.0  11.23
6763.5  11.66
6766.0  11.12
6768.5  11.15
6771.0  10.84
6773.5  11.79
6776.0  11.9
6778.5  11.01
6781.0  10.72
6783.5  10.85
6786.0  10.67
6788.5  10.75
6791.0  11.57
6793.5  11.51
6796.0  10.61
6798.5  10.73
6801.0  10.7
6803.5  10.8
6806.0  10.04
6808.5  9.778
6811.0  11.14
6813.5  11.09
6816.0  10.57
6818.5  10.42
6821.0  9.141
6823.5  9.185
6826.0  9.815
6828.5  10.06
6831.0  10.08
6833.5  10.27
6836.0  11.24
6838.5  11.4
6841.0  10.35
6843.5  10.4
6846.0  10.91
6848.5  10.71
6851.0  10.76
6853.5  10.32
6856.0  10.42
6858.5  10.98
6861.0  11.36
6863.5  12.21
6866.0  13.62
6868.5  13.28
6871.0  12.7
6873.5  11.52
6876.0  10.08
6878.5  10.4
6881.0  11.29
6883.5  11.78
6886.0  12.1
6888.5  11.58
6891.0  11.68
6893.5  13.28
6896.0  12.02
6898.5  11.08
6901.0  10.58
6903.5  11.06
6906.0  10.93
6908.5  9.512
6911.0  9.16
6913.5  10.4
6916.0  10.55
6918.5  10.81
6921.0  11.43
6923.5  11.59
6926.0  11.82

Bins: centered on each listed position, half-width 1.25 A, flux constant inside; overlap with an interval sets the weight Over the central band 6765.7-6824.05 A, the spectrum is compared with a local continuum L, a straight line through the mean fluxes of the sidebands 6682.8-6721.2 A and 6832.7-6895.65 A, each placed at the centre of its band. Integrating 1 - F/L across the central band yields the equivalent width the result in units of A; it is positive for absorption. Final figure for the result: 2.7 A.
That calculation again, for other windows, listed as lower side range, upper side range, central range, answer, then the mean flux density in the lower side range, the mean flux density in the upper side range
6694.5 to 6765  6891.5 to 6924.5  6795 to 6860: 3.8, 11.3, 11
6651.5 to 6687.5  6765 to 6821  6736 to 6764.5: -1.2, 10.8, 10.9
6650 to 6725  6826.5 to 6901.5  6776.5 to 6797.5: 0.3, 11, 11.3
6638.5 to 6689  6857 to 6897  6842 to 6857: 1.5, 11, 11.9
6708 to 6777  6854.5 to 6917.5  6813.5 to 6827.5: 1.7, 11.3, 11.3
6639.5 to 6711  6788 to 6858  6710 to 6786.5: -3.2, 11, 10.5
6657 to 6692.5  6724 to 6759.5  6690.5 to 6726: -0.8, 10.9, 11.2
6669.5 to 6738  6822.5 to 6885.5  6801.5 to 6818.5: 0.8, 11.1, 11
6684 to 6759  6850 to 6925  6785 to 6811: 1.2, 11.2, 11.3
